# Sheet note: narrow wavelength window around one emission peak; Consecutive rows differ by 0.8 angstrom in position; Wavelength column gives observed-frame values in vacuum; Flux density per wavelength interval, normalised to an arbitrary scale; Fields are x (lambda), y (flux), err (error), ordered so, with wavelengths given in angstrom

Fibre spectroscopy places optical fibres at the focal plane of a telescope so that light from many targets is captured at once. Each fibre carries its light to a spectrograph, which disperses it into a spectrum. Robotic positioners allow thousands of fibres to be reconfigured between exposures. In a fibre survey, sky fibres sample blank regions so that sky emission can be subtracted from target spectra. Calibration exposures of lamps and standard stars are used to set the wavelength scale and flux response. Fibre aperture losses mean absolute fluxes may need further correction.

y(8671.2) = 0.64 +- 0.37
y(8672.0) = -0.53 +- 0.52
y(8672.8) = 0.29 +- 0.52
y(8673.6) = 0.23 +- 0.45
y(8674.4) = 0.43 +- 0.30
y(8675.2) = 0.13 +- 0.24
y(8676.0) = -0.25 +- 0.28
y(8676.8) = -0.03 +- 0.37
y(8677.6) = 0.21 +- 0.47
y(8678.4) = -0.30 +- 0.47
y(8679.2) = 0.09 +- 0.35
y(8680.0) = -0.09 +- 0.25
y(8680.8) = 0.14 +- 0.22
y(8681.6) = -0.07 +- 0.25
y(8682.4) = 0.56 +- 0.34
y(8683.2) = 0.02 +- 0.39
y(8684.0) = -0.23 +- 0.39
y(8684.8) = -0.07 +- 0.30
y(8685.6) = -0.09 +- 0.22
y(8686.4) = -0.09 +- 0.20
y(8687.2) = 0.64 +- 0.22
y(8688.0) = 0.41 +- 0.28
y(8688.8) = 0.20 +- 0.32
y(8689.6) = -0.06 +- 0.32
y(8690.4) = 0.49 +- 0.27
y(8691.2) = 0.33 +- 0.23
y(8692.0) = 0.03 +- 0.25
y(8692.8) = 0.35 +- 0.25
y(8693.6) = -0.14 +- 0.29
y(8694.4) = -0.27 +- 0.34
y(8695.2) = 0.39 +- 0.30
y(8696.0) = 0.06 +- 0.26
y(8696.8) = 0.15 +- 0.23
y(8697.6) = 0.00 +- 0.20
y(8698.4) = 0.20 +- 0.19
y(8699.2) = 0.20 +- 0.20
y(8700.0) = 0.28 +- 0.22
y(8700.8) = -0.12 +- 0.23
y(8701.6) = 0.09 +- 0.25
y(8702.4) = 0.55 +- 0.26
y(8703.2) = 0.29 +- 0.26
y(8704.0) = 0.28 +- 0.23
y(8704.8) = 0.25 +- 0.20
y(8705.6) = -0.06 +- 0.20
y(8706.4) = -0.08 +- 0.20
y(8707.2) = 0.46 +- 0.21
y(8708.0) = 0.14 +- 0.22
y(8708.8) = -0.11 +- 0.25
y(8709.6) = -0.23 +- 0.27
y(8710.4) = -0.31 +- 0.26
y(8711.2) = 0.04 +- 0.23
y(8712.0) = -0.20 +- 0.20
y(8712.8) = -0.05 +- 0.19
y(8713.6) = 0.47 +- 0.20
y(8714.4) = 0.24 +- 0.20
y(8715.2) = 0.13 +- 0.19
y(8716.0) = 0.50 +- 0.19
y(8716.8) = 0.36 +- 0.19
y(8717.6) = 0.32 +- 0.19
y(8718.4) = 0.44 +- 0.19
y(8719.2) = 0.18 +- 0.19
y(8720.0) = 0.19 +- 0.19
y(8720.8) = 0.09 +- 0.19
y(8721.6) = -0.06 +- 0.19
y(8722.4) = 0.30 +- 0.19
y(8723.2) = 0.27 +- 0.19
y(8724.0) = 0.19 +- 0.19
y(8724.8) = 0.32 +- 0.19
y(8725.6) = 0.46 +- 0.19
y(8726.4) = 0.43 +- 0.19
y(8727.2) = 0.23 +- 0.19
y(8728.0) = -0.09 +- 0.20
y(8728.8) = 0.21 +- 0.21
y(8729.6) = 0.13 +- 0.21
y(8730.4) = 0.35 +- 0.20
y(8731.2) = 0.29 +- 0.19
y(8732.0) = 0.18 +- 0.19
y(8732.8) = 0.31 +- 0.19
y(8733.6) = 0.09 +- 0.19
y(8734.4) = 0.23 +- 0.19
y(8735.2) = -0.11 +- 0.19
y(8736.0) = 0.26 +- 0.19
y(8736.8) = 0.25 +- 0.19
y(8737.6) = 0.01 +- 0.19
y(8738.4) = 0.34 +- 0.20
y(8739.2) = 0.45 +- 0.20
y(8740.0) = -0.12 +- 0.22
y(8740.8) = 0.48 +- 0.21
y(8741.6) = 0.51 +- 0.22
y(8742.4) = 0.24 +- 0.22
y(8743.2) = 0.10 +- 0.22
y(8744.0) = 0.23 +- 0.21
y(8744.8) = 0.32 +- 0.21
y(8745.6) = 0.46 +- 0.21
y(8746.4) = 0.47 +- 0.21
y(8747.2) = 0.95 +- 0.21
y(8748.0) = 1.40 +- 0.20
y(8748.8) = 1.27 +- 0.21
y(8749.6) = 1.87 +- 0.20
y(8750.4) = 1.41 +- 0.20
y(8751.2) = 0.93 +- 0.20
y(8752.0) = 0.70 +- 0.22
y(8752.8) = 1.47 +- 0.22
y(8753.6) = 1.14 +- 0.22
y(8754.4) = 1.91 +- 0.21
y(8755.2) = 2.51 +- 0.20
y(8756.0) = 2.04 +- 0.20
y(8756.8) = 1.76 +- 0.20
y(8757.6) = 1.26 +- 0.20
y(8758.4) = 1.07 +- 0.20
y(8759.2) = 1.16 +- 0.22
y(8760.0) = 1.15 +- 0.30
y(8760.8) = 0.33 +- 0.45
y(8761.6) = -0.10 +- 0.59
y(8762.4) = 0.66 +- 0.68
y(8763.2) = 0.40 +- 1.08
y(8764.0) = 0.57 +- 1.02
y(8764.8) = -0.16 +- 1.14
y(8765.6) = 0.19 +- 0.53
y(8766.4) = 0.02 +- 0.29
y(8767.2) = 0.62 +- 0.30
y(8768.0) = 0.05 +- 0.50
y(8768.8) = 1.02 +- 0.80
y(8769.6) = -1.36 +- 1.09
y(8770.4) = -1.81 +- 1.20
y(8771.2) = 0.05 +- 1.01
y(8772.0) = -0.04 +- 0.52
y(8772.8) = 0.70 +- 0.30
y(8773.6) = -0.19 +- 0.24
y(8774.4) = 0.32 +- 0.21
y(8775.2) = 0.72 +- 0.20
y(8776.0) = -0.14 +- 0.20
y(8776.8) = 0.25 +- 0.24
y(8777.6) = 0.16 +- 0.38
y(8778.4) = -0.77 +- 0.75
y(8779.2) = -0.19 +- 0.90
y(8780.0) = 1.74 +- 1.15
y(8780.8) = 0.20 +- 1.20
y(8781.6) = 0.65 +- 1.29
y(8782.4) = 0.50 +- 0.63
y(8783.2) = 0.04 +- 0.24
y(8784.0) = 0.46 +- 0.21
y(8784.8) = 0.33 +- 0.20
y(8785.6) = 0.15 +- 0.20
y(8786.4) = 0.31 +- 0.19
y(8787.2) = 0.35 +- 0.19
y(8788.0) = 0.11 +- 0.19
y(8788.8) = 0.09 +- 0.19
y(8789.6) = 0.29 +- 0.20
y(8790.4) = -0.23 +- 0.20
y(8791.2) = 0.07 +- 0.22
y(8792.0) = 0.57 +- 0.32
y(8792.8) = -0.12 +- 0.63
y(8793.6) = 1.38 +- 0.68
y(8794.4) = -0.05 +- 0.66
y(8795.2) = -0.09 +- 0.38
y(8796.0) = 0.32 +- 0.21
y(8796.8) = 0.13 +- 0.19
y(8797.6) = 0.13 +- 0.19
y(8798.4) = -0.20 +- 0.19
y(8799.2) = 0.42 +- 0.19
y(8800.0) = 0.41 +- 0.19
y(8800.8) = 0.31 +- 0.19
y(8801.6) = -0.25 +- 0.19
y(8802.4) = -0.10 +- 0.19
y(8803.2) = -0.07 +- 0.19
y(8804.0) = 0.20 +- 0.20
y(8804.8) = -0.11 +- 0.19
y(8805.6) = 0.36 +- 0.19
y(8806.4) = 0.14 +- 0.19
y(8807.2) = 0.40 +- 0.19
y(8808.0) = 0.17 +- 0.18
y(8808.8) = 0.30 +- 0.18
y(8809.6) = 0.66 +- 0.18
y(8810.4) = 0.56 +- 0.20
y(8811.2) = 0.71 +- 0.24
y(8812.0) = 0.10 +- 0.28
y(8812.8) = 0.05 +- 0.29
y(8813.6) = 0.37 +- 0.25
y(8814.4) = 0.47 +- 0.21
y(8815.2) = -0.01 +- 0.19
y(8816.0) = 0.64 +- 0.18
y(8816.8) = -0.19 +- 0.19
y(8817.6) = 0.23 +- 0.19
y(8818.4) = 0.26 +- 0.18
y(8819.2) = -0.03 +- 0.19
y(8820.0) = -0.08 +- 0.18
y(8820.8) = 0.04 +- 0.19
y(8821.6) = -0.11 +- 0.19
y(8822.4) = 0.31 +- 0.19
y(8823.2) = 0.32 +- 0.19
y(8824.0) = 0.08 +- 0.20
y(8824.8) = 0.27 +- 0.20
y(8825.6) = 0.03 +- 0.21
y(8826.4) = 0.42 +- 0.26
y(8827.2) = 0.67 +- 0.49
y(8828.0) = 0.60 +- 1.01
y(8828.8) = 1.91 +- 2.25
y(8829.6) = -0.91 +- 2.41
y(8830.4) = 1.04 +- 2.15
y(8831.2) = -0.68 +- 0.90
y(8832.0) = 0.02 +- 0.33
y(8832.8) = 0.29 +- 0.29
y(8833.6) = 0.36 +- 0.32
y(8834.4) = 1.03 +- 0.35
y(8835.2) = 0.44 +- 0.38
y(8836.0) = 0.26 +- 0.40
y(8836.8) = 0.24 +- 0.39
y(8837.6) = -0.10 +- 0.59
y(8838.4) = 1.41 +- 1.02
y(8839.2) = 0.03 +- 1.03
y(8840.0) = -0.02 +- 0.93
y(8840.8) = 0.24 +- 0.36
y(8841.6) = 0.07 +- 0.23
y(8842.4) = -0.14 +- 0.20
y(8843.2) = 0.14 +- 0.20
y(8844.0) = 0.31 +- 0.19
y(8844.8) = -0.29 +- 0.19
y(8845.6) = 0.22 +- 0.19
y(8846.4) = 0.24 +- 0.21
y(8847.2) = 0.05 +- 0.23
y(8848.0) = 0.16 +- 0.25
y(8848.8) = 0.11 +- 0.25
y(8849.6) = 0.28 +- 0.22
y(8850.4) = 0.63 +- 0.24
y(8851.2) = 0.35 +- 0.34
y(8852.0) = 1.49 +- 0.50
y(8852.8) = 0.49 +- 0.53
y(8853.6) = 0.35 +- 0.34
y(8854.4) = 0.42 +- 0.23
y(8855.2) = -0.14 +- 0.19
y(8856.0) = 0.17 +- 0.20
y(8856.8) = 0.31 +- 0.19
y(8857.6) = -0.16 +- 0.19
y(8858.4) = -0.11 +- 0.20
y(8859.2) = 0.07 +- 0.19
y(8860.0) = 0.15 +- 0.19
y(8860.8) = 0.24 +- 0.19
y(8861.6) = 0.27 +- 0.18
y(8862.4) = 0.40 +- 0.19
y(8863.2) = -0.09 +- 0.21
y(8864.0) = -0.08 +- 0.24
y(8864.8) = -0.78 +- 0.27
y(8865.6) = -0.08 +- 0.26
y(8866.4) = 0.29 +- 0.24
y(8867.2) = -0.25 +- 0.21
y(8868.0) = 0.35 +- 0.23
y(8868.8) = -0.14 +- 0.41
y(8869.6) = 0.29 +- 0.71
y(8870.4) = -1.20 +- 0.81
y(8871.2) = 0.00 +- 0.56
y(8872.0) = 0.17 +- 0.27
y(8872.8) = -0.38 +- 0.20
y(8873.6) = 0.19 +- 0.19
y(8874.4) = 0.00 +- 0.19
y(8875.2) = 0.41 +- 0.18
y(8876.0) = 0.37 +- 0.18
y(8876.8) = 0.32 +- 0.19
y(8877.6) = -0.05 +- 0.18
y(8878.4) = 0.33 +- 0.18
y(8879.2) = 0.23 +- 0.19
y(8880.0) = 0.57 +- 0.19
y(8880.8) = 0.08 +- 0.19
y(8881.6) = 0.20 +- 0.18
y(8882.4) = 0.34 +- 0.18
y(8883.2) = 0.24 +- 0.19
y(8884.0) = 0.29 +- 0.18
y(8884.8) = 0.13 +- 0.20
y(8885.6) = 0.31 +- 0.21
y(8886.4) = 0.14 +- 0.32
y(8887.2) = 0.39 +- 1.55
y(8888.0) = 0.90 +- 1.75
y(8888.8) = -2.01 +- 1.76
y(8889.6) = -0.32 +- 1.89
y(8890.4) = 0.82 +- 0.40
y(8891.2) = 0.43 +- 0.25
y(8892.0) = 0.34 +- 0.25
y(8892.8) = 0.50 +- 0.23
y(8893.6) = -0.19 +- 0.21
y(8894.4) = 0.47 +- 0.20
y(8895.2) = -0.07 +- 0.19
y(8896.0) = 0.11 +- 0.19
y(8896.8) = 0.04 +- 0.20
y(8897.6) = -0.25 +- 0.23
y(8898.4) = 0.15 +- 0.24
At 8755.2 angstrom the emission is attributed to [O II]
